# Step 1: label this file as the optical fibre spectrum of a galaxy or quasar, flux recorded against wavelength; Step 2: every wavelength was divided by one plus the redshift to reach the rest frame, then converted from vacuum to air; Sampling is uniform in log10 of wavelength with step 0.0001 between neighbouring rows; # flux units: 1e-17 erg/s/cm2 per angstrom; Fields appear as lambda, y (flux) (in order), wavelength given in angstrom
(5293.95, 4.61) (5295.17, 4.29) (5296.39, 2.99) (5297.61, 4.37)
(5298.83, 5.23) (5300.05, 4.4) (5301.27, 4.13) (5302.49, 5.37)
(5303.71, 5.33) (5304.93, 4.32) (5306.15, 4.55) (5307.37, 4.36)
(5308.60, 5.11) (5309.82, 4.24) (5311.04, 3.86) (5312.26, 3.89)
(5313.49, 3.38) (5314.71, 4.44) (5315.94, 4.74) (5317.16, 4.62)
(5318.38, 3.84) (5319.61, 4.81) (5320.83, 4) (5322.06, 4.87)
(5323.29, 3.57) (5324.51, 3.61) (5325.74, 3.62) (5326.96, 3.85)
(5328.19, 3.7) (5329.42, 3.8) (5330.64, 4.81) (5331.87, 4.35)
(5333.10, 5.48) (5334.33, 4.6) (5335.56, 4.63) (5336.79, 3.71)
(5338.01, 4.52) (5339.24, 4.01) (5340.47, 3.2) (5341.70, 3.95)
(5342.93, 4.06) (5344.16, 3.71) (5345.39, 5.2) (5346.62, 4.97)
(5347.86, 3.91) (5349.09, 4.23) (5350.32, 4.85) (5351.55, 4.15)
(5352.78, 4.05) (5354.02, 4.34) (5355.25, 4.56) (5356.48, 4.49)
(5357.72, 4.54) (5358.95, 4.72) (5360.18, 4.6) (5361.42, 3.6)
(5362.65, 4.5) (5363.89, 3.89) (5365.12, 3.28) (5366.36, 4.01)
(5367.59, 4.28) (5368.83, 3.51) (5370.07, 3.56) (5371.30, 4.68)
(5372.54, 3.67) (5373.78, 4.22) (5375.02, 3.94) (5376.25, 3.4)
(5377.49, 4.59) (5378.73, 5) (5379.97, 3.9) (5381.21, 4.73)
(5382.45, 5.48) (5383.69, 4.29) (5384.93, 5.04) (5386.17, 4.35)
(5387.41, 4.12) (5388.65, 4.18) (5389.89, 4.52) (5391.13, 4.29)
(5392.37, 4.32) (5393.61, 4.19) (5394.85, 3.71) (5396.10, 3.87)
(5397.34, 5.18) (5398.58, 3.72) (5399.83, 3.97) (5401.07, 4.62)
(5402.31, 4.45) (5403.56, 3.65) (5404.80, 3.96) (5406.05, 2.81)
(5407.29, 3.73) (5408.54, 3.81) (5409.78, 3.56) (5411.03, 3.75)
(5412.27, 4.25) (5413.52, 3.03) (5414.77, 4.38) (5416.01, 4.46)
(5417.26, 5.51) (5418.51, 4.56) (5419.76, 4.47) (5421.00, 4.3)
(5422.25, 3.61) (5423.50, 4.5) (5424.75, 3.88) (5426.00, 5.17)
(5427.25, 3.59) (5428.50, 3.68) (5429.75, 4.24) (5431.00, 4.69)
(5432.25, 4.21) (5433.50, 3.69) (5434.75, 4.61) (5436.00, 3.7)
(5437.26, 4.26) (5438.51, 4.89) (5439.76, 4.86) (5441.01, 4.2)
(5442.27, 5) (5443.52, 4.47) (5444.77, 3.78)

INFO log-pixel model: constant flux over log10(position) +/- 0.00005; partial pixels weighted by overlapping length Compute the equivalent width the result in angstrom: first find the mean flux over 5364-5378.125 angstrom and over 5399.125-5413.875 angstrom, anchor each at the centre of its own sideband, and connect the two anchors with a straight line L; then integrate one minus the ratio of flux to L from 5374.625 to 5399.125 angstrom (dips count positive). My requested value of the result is -3.0 angstrom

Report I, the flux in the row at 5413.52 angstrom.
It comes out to 3.03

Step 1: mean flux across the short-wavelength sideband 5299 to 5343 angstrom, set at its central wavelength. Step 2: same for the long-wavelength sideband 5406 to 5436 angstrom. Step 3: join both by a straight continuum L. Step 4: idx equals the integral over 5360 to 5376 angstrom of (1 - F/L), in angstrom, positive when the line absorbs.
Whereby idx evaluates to 1.0 angstrom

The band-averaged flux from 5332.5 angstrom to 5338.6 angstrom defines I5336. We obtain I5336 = 4.59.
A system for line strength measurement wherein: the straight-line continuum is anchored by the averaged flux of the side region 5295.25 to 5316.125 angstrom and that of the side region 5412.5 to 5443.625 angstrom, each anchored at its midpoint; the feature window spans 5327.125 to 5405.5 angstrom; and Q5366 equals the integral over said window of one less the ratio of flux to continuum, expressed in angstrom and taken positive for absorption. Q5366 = 1.8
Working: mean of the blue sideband 4.38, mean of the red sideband 4.31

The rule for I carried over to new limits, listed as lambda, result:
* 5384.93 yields 5.04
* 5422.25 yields 3.61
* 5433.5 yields 3.69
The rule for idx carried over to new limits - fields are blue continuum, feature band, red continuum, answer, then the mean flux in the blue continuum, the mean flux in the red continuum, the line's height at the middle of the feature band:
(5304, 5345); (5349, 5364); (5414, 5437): -0.5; 4.2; 4.28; 4.23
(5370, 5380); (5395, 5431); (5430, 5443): 1.7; 4.15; 4.41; 4.31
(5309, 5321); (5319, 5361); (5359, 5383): -0.9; 4.21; 4.16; 4.19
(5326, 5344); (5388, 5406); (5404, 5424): -0.3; 4.17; 4.04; 4.07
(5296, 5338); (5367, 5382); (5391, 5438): 0.2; 4.32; 4.12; 4.2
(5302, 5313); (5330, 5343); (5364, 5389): 0.3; 4.54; 4.21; 4.4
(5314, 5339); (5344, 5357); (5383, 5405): -0.5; 4.27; 4.26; 4.27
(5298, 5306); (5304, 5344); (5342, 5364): 3.4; 4.77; 4.36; 4.59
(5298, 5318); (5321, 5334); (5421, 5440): 0.8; 4.49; 4.23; 4.45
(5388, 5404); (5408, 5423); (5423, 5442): 0.4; 4.21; 4.29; 4.25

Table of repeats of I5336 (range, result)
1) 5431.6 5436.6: 4.06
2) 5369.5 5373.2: 3.98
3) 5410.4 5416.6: 3.97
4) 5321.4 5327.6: 3.9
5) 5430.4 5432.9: 4.44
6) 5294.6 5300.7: 4.25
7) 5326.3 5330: 3.78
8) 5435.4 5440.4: 4.43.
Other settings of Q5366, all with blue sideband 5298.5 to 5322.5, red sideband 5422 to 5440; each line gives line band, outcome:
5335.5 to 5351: 0.7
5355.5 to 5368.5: 0.5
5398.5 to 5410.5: 1.3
